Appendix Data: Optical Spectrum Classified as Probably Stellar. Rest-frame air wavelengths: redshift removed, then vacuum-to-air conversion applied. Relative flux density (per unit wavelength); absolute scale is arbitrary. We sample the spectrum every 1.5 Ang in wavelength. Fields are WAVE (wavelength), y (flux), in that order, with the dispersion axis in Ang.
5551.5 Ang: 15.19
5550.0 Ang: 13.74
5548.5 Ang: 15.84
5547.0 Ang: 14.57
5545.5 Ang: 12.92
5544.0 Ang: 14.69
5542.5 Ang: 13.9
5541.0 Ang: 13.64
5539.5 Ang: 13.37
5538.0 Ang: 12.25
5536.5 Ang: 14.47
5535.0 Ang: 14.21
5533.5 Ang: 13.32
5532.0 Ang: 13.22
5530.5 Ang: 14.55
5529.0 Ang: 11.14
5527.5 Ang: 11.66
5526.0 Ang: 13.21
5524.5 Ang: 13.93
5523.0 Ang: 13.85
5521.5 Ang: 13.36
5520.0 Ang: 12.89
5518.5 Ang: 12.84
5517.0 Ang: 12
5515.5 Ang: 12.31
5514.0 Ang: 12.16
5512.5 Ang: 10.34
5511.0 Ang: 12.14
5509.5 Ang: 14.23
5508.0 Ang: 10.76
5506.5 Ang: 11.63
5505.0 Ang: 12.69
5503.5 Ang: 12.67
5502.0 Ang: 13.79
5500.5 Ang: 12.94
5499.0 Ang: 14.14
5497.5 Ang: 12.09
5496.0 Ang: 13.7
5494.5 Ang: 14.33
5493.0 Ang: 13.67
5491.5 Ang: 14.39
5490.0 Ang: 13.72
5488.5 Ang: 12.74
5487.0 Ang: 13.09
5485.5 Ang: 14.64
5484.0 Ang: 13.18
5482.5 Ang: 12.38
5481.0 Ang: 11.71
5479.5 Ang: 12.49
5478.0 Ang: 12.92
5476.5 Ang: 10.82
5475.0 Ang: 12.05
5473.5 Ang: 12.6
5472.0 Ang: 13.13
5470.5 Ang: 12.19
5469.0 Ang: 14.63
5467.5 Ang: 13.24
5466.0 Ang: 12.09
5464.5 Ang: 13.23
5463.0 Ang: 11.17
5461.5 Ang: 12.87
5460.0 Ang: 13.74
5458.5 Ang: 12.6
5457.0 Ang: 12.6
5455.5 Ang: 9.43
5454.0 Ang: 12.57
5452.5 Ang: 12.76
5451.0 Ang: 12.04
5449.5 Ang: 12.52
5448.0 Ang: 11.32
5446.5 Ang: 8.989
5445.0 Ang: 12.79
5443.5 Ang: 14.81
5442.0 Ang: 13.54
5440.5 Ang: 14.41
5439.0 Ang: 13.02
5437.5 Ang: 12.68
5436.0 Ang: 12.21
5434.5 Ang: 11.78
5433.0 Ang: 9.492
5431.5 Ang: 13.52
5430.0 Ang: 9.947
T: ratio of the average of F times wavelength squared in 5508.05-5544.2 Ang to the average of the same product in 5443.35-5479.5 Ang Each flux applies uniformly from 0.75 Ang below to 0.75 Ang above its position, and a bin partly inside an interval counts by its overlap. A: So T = 1.1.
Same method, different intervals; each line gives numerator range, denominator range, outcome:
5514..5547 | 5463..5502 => 1.03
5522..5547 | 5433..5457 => 1.13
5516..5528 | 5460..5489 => 1.04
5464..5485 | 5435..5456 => 1.03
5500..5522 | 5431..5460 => 1.04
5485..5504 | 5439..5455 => 1.10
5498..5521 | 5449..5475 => 1.01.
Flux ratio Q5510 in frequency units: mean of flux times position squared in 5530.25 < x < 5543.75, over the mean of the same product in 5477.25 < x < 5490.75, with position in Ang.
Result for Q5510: 1.07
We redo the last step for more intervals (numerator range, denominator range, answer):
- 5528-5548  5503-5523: 1.11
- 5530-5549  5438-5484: 1.14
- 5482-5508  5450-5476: 1.07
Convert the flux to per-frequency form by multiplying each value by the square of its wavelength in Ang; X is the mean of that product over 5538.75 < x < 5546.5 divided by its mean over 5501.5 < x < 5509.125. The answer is 1.13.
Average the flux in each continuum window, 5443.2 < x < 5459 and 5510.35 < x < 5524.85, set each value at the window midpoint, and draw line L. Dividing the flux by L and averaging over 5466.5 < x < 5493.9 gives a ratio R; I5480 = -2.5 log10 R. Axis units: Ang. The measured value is -0.07 mag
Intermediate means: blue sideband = 12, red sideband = 12.5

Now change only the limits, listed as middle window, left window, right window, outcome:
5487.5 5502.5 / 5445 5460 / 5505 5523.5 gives -0.11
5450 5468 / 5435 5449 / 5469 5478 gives 0.01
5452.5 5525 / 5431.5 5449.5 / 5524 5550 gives 0.02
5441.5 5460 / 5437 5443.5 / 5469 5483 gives 0.09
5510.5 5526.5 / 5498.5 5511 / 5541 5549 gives 0.06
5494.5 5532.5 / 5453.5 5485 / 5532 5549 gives 0.05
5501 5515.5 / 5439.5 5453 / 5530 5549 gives 0.10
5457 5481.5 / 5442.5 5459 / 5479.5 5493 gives 0.00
